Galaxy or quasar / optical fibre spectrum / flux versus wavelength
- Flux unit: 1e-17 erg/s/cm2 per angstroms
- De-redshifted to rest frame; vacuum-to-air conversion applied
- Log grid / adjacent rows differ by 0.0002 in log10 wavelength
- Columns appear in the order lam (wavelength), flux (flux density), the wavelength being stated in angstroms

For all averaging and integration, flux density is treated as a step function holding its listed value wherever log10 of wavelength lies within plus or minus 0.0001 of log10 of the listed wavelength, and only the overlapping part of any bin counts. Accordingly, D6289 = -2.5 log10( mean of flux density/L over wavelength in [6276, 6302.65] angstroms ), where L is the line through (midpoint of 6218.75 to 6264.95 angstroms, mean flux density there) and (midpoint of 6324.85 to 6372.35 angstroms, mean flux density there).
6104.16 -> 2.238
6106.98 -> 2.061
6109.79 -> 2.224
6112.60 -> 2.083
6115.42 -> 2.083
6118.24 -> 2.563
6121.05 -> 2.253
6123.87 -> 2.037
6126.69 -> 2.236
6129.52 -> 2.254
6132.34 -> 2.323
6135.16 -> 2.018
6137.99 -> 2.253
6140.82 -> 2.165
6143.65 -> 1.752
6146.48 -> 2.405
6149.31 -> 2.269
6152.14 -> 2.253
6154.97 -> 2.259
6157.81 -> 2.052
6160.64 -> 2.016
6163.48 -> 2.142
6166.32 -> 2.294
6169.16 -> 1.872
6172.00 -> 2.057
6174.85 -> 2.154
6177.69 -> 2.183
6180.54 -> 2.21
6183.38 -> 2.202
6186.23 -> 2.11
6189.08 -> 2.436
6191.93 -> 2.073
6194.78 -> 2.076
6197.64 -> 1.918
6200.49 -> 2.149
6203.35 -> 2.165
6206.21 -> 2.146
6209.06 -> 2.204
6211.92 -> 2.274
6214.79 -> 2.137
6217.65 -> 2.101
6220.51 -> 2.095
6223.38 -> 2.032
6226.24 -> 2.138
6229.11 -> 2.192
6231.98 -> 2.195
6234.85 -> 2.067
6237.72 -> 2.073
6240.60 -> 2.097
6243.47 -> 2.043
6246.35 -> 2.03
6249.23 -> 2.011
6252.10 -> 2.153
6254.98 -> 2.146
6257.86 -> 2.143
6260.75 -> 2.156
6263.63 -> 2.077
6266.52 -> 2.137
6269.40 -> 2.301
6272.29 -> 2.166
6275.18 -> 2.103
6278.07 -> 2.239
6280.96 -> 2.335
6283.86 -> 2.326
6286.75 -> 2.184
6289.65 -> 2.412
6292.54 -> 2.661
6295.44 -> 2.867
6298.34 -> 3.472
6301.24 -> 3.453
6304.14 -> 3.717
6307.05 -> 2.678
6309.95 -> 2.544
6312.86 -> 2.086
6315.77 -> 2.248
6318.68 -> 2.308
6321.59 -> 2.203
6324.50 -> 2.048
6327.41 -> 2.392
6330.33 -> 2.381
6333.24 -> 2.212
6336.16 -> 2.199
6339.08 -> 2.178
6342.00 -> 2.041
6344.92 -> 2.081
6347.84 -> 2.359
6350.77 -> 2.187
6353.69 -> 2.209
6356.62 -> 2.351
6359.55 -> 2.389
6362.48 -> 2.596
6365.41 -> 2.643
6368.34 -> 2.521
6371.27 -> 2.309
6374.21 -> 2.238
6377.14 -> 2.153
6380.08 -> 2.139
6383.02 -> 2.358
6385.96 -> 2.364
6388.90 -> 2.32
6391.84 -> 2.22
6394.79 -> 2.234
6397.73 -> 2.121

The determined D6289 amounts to -0.20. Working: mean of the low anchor 2.1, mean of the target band 2.65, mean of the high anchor 2.31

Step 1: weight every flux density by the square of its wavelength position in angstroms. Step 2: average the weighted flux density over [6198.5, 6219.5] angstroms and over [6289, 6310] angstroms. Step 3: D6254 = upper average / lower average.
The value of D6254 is 1.44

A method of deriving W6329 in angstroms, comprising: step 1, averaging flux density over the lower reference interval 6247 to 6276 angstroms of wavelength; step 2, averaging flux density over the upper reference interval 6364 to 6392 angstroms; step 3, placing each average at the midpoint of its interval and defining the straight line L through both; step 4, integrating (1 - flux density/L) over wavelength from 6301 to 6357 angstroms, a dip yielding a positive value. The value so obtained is -3.1 angstroms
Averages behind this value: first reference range 2.14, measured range 2.37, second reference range 2.33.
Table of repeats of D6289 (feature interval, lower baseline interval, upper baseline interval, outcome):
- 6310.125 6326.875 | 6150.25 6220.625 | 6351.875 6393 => 0.03 mag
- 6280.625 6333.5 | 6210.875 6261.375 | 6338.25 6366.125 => -0.16 mag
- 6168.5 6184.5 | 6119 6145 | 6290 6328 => 0.08 mag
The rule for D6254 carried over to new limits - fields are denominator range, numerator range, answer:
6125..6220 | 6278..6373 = 1.19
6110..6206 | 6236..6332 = 1.14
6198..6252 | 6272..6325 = 1.23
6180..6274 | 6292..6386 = 1.18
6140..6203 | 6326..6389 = 1.14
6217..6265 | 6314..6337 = 1.10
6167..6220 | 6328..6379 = 1.13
